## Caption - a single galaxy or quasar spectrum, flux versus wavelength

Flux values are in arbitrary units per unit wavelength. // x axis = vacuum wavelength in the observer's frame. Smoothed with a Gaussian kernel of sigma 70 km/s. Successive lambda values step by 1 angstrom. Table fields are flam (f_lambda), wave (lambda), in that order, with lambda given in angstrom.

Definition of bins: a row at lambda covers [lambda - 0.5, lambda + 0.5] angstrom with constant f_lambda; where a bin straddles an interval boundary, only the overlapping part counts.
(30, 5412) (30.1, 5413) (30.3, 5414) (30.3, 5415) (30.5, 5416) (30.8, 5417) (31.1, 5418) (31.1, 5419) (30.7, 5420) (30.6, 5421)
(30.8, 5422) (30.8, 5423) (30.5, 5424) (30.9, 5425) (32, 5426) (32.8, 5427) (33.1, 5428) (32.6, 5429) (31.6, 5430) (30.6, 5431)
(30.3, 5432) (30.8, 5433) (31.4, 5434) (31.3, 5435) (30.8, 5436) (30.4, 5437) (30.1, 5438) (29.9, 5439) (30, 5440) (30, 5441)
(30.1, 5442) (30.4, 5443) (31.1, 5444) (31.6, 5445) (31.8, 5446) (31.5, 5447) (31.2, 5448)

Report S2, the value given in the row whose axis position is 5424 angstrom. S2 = 30.5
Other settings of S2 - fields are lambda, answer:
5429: 32.6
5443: 30.4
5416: 30.5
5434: 31.4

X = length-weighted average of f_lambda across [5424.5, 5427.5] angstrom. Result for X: 31.9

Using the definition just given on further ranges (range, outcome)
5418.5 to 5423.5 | 30.8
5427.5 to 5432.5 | 31.6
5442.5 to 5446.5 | 31.2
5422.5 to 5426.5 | 31.1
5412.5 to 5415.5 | 30.2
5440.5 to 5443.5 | 30.2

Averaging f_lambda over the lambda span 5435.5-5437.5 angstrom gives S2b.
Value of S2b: 30.6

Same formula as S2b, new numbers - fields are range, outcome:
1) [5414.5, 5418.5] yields 30.7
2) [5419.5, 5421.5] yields 30.6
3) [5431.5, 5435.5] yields 31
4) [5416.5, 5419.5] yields 31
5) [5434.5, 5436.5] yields 31.1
